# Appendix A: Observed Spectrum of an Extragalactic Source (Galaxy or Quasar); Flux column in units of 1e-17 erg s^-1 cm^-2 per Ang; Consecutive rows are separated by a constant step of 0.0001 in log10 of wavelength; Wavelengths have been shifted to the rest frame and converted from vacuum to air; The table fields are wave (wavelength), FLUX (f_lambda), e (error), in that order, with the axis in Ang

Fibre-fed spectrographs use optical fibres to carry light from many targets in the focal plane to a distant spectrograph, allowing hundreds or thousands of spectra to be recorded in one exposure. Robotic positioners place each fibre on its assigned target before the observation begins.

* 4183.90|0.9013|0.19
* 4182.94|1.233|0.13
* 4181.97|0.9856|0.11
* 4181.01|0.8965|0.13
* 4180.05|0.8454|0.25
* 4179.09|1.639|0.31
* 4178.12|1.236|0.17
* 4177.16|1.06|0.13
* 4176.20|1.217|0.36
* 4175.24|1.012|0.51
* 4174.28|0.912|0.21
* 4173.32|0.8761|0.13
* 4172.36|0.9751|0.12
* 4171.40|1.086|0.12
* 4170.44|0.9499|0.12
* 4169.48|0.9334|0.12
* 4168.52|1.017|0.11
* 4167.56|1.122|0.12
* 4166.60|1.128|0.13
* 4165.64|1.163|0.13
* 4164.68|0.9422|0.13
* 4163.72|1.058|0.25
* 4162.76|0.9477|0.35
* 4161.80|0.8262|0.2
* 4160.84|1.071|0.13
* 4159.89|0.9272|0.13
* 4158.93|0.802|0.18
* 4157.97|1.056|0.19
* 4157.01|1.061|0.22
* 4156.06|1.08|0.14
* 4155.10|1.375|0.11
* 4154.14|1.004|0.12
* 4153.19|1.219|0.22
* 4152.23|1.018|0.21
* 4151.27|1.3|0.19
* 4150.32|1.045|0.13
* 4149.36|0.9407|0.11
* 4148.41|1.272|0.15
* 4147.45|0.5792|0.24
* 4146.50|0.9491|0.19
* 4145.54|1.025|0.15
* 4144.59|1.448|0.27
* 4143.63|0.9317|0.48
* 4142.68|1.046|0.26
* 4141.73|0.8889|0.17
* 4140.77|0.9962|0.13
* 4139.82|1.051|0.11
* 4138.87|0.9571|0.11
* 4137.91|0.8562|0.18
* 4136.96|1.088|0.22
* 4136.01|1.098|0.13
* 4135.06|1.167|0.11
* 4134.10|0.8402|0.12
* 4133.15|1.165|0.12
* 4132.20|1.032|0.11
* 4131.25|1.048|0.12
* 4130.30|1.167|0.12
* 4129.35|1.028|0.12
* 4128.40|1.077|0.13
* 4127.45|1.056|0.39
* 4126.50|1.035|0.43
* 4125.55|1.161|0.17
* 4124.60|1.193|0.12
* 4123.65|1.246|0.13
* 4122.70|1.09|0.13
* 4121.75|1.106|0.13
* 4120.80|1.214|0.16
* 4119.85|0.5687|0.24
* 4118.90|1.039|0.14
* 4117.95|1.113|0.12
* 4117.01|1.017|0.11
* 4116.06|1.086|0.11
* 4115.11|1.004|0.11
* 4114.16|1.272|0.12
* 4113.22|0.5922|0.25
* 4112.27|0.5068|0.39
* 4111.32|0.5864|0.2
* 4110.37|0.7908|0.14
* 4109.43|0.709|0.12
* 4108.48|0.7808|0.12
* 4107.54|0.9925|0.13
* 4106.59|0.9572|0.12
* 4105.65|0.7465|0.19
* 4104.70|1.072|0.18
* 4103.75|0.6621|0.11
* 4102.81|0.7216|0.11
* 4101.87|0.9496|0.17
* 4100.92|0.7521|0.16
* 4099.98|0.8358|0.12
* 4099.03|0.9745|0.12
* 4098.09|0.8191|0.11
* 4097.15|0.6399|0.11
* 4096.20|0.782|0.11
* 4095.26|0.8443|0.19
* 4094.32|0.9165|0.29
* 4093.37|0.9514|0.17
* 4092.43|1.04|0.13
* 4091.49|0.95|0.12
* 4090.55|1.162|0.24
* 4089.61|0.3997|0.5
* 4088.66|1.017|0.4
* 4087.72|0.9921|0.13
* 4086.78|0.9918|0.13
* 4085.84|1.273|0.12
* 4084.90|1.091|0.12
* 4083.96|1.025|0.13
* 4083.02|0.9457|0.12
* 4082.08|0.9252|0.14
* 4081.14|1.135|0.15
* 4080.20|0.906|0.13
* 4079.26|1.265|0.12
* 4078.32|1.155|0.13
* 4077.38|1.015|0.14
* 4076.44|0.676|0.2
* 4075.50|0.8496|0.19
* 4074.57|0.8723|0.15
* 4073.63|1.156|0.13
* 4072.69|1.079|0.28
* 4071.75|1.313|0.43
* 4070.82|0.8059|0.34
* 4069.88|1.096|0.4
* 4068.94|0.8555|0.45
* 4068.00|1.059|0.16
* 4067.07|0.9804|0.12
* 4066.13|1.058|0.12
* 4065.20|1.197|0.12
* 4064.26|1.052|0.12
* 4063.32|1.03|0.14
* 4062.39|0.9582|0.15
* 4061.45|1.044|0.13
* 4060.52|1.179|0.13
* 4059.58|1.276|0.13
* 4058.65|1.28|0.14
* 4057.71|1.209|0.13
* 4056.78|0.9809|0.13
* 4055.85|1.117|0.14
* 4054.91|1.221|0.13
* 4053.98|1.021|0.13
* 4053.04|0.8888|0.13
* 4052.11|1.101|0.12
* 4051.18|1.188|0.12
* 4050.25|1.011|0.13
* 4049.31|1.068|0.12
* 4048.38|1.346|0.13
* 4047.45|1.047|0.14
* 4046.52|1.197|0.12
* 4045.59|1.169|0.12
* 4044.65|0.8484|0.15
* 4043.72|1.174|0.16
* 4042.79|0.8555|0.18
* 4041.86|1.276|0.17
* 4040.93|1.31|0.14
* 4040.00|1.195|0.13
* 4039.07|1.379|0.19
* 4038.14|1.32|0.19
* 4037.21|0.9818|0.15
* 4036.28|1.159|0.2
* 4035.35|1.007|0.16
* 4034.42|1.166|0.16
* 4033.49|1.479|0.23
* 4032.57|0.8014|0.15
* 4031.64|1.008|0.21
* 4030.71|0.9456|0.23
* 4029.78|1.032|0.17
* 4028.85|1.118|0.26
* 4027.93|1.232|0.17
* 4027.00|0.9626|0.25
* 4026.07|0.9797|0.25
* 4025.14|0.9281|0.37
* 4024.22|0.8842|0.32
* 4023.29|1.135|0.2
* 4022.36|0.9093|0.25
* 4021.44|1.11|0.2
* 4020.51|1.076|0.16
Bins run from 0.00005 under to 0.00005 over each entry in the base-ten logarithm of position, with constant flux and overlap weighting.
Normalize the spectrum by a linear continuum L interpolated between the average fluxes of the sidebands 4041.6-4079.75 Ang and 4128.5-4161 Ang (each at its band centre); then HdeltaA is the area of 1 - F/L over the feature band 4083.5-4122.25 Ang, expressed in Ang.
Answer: 5.8 Ang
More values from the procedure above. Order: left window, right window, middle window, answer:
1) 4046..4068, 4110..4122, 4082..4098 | 1.0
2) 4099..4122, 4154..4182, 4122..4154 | -3.5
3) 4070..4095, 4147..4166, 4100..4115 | 2.9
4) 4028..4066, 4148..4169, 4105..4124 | 2.9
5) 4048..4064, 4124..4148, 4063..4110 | 5.9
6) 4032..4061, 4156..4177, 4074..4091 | 1.8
